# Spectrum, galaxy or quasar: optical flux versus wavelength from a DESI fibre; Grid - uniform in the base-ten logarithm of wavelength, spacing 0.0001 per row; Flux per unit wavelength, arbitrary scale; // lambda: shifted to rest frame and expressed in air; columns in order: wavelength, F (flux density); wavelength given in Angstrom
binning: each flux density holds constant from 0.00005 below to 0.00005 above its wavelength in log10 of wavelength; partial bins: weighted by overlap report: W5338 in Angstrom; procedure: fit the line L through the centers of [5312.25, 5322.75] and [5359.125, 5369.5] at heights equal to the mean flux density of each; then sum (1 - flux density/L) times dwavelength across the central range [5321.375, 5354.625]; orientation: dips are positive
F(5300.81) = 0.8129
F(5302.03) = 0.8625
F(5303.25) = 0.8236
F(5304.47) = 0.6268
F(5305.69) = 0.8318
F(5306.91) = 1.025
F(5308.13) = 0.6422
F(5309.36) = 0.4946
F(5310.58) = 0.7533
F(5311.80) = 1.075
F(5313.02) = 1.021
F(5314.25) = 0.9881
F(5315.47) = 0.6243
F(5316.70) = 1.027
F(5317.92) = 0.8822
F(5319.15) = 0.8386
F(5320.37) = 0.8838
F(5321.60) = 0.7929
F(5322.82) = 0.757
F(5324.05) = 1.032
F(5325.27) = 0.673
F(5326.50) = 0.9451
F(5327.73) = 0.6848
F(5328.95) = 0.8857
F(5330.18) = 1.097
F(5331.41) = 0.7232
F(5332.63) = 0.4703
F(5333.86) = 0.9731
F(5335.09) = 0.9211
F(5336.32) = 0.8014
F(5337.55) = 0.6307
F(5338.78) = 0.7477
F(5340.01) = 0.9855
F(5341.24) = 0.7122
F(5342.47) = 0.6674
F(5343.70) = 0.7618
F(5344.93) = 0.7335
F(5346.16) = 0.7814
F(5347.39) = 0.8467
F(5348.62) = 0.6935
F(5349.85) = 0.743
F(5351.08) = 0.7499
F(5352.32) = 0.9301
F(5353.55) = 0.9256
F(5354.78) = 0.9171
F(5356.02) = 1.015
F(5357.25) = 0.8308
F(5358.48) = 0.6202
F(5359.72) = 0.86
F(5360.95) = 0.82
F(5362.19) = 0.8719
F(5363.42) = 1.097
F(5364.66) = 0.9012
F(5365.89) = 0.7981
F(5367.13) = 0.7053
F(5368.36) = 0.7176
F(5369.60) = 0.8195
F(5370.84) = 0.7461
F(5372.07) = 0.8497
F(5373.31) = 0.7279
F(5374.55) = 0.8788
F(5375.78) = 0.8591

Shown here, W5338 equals 2.3 Angstrom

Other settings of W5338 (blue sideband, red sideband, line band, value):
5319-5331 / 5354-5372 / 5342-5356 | 0.6 Angstrom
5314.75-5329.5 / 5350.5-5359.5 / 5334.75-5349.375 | 1.3 Angstrom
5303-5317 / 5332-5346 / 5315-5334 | -0.8 Angstrom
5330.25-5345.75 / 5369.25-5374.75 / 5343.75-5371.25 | -1.3 Angstrom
